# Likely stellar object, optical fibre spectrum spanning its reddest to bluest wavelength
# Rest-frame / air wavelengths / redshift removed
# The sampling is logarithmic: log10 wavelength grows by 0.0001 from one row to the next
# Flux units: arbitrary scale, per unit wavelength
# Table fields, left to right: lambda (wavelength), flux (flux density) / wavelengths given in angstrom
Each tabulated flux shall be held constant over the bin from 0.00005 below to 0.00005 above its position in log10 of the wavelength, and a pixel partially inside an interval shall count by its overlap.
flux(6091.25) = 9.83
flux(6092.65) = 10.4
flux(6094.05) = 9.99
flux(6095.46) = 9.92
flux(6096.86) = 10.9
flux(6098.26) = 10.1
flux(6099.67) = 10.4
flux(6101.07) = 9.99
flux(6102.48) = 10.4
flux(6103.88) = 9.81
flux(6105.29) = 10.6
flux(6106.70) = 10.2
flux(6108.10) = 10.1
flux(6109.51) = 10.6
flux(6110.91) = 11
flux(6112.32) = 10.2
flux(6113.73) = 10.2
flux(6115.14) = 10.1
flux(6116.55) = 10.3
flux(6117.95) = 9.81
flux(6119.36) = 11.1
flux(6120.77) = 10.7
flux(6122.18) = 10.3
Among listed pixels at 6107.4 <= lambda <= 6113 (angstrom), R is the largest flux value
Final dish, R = 11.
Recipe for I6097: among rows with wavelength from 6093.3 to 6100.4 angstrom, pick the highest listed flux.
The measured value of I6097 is 10.9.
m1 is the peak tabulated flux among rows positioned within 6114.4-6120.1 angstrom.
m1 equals 11.1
